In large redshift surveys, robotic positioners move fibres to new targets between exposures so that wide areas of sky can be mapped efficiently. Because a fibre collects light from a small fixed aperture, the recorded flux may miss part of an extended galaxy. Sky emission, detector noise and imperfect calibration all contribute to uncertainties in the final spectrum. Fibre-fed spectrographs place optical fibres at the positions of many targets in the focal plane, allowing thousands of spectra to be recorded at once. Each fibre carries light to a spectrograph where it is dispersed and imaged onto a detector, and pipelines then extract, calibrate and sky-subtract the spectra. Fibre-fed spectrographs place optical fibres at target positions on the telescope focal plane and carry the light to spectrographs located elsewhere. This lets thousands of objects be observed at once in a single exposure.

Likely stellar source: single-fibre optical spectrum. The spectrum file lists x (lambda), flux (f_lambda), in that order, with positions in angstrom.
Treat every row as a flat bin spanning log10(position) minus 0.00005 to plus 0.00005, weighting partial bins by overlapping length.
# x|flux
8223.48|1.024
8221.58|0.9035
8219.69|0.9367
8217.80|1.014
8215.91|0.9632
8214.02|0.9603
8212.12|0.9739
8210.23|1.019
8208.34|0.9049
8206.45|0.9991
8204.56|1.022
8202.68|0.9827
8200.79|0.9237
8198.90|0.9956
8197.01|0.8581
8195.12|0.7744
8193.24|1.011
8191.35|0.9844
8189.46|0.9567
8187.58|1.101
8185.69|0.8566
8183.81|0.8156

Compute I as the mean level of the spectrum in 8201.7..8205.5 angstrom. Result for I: 1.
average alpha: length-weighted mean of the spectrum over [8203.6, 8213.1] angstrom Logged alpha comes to 0.984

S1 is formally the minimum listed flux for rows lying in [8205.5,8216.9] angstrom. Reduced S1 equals 0.9049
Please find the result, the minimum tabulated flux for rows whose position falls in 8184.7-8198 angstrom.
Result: 0.7744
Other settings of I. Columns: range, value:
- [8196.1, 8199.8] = 0.926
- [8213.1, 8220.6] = 0.97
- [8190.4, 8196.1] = 0.922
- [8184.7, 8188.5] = 0.976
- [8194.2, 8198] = 0.817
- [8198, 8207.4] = 0.985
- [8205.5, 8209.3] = 0.952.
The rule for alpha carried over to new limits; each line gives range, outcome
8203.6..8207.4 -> 1.01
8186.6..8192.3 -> 1.01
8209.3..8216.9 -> 0.979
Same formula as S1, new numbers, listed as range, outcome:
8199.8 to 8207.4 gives 0.9237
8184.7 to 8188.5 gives 0.8566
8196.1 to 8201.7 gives 0.8581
